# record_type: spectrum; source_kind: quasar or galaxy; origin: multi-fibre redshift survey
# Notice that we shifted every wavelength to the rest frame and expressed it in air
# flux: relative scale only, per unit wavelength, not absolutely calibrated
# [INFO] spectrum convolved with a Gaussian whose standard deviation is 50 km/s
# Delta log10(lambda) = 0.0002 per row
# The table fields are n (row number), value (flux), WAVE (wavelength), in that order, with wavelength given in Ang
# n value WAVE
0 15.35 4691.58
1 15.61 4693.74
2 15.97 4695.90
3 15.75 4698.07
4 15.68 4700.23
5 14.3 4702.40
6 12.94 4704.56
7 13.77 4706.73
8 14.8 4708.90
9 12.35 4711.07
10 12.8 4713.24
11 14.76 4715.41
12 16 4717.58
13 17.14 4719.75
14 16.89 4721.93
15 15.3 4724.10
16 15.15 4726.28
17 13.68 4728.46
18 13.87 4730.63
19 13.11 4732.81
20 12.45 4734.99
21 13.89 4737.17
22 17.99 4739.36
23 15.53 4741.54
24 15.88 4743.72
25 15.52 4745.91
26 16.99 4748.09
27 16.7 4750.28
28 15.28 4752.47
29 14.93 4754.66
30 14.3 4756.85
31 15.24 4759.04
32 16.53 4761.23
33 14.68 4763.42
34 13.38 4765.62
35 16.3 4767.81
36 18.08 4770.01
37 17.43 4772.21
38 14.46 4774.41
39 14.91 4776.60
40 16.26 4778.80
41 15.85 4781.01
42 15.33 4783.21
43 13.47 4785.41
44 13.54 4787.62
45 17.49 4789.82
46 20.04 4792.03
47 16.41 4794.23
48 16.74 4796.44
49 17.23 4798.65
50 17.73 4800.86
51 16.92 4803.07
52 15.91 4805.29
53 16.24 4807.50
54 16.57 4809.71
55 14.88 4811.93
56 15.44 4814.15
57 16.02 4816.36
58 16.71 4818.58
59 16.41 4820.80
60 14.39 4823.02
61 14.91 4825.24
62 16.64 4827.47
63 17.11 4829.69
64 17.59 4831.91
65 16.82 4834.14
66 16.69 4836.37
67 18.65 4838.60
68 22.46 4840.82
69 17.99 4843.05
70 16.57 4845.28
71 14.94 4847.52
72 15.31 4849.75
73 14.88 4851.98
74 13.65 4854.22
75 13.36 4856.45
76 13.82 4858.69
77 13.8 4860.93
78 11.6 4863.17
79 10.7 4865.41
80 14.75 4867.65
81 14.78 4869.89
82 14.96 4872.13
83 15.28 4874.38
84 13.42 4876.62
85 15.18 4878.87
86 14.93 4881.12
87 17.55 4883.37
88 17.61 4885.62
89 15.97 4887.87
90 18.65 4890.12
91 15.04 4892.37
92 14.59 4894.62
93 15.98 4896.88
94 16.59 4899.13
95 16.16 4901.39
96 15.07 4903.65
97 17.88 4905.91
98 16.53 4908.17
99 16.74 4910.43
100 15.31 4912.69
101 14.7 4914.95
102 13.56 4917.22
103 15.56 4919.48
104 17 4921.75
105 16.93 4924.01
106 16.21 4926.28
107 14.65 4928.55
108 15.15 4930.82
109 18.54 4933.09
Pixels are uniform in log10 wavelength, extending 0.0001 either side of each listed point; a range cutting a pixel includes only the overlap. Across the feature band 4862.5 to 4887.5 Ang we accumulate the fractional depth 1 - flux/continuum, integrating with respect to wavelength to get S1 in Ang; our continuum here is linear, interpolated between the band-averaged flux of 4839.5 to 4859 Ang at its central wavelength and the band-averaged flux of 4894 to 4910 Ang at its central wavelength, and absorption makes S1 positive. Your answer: 2.1 Ang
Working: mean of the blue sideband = 16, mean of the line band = 14.7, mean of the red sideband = 16.2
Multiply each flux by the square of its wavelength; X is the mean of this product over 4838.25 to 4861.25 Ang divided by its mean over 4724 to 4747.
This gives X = 1.1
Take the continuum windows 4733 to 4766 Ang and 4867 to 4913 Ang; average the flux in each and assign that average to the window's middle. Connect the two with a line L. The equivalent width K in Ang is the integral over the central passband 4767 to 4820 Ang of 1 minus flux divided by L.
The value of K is -2.7 Ang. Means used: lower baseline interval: 15.3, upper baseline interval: 15.9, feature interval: 16.2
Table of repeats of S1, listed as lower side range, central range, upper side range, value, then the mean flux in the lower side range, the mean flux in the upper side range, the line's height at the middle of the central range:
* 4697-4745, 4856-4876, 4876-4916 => 2.70 Ang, 14.7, 16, 15.8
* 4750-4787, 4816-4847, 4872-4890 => -2.80 Ang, 15.4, 15.8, 15.6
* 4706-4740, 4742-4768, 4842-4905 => -1.33 Ang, 14.6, 15.1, 14.7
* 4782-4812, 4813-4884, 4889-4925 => 3.00 Ang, 16.4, 16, 16.2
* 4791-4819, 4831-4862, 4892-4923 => 0.29 Ang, 16.7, 15.8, 16.3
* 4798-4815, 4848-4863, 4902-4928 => 2.00 Ang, 16.3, 15.9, 16.2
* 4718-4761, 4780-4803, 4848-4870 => -2.90 Ang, 15.3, 13.7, 14.6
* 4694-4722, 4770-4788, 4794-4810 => 0.95 Ang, 14.8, 16.7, 16.3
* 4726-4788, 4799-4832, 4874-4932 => -1.57 Ang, 15.2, 15.9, 15.5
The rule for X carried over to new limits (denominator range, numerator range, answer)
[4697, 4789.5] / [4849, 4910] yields 1.06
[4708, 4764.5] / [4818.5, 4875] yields 1.08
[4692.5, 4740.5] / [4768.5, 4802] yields 1.14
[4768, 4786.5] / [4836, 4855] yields 1.10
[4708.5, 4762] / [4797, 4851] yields 1.15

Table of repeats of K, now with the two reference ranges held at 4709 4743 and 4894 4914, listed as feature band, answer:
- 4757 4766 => 0.0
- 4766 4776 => -0.8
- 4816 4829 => -0.3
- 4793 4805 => -1.3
